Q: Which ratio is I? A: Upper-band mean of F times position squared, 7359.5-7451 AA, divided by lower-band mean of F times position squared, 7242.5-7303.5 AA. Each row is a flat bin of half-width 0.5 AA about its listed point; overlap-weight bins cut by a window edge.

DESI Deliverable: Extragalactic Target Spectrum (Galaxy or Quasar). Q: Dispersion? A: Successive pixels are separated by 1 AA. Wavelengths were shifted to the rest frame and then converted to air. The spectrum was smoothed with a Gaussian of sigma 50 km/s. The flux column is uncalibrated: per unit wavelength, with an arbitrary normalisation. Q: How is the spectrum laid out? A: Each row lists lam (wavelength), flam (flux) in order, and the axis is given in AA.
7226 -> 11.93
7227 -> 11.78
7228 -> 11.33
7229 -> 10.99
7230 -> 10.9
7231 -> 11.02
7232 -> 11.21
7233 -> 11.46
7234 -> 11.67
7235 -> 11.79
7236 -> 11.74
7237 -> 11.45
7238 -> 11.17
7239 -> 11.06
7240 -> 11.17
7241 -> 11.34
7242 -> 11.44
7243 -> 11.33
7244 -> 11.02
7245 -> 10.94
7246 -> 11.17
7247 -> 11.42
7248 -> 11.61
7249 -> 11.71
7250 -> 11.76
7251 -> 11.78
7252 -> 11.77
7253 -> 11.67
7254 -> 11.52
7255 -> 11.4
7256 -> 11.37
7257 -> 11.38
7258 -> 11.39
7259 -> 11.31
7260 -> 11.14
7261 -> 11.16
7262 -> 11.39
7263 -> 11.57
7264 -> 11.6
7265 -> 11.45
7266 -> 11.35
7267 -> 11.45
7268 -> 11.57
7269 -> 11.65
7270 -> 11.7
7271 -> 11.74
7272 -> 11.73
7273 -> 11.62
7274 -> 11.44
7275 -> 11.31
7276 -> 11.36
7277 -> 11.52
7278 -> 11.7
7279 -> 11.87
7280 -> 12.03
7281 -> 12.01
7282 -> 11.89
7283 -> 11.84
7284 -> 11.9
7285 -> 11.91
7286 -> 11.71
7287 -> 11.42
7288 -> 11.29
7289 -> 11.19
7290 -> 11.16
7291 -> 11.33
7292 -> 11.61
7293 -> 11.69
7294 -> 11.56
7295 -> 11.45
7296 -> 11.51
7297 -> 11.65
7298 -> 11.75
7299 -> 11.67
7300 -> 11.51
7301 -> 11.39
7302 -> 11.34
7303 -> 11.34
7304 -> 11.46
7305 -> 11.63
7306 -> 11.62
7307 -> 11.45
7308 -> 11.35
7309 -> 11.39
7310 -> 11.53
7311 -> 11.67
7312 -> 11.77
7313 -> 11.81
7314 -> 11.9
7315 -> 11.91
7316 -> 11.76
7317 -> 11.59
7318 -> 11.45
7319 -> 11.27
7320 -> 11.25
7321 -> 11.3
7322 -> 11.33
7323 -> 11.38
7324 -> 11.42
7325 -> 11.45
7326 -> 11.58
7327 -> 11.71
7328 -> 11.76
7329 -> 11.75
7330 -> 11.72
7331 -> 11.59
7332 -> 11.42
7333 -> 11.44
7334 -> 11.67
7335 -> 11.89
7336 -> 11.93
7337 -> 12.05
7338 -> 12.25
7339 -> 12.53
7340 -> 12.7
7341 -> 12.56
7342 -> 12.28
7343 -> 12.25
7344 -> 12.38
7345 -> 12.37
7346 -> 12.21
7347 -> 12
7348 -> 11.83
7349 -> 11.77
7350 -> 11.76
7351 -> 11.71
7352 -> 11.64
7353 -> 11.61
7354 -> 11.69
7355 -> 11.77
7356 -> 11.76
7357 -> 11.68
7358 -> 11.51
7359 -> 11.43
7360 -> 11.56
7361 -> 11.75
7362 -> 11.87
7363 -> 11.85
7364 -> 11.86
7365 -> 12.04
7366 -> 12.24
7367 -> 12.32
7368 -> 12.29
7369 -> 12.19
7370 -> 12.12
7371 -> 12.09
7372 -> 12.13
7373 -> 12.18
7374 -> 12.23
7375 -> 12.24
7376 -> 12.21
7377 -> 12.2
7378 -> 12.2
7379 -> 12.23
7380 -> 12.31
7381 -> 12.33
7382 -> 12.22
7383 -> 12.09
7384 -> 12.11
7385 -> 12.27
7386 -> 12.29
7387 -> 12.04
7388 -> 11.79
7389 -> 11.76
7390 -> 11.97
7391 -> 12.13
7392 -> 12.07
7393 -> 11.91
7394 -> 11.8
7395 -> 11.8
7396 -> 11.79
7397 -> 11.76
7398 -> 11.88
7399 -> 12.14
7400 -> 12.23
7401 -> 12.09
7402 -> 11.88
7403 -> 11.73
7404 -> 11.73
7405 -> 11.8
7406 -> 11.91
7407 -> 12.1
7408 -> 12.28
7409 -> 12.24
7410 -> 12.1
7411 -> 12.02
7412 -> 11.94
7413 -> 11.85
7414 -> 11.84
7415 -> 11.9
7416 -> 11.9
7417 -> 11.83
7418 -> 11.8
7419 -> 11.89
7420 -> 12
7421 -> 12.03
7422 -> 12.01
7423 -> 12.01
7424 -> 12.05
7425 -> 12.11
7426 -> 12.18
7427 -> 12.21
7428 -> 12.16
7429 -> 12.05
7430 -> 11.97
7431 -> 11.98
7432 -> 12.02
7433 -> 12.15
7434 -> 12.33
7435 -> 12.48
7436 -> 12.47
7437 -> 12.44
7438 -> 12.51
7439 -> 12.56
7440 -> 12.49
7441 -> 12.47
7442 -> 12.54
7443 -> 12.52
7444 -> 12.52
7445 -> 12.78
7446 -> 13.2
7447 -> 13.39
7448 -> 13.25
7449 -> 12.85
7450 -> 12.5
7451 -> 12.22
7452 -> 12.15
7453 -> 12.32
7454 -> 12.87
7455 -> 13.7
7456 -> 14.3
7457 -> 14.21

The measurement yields 1.1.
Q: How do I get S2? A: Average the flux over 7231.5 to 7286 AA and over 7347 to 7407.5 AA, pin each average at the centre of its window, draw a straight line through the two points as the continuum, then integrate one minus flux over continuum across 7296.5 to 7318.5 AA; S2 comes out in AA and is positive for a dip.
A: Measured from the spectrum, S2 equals 0.2 AA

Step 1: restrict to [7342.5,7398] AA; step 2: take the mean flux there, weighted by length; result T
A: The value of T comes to 12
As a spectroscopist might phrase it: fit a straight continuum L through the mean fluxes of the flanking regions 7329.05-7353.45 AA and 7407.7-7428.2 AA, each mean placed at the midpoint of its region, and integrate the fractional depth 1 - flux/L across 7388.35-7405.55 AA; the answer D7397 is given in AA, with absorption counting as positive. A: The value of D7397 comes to 0.1 AA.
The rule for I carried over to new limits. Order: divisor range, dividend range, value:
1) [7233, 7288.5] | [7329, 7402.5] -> 1.07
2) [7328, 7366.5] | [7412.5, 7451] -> 1.06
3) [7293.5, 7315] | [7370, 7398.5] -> 1.07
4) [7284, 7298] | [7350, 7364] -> 1.03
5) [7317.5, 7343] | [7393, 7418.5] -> 1.04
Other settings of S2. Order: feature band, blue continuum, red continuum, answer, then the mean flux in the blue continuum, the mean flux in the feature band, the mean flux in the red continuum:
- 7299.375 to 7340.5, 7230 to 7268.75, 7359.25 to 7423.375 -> 0.25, 11.4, 11.6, 12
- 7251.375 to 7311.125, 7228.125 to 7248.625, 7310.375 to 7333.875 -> -0.52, 11.3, 11.5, 11.6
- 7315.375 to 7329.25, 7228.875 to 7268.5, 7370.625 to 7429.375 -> 0.25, 11.4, 11.5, 12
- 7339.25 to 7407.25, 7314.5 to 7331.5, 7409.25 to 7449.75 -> -0.72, 11.5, 12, 12.3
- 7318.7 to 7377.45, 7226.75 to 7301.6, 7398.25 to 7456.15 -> 0.07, 11.5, 11.9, 12.3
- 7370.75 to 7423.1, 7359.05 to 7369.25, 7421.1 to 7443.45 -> 0.35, 12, 12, 12.3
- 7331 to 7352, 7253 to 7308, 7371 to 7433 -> -0.43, 11.5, 12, 12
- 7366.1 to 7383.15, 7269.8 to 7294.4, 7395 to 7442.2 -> -0.41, 11.6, 12.2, 12.1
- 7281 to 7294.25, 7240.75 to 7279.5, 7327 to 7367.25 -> 0.02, 11.5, 11.6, 11.9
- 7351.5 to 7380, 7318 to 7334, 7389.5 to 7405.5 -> -0.57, 11.5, 12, 11.9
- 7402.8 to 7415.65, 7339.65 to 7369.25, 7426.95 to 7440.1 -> 0.22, 12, 12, 12.3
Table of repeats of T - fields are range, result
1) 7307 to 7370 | 11.8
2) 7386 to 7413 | 12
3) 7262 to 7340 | 11.6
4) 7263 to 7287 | 11.7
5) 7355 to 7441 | 12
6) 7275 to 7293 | 11.6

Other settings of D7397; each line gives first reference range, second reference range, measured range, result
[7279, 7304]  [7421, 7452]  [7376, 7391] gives -0.03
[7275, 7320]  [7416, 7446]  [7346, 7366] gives 0.18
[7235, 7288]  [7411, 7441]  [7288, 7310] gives 0.34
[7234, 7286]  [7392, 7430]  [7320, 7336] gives 0.22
